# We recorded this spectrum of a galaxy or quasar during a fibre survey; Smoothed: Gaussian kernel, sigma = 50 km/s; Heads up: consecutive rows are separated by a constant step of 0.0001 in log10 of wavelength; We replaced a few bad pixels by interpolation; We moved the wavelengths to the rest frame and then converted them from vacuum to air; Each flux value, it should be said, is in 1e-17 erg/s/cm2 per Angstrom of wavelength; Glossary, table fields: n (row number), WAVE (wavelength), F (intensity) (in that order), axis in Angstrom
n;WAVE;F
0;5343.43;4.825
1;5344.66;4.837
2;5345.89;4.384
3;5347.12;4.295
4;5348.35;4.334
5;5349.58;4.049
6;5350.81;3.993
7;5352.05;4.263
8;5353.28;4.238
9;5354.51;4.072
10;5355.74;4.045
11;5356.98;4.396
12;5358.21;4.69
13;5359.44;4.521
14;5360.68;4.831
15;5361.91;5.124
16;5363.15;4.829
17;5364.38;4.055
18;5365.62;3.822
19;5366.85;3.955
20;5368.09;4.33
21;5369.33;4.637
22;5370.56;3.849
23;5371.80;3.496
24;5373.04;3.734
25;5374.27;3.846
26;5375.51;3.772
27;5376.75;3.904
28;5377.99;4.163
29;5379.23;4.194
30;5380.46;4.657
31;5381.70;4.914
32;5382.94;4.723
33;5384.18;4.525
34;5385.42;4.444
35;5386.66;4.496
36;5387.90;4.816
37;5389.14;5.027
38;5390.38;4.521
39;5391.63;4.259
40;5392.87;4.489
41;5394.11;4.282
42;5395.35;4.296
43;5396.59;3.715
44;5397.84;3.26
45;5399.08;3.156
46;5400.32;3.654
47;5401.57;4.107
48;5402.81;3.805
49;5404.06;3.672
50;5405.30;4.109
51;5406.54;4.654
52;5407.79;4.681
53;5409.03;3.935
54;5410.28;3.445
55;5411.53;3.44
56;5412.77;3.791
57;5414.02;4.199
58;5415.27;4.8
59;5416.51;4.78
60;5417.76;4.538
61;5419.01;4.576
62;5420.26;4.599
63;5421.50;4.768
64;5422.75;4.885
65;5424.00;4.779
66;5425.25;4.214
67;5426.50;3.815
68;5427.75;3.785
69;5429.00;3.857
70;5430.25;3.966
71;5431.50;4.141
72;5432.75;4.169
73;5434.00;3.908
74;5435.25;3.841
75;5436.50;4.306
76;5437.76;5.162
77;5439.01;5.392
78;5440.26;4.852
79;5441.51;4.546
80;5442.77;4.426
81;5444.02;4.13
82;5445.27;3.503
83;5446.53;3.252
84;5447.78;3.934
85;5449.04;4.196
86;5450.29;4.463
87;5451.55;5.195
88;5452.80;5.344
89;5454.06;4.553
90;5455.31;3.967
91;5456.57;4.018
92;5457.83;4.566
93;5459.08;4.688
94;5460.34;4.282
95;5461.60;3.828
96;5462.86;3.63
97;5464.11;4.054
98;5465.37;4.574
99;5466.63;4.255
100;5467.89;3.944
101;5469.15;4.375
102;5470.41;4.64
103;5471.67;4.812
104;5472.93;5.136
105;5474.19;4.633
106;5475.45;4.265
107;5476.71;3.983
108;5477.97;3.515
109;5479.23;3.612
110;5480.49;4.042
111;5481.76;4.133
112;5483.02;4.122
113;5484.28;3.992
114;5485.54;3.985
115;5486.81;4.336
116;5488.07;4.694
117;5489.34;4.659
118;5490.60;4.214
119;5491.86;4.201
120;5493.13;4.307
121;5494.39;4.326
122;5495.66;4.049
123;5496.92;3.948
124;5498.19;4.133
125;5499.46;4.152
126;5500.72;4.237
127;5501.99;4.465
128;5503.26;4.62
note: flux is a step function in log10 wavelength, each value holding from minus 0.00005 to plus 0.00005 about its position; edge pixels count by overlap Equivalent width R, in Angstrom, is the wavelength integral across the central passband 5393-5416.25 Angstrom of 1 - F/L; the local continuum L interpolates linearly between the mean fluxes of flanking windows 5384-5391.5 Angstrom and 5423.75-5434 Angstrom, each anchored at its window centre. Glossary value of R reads 2.2 Angstrom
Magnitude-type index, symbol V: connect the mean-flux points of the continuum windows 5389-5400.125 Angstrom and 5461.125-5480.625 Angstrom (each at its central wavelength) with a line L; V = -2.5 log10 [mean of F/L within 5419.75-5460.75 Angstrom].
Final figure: -0.05 mag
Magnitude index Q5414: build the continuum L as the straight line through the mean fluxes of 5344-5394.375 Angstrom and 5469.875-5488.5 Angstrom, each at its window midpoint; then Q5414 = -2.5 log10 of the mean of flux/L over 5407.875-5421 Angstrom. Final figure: 0.02 mag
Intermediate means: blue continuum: 4.34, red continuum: 4.25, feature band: 4.24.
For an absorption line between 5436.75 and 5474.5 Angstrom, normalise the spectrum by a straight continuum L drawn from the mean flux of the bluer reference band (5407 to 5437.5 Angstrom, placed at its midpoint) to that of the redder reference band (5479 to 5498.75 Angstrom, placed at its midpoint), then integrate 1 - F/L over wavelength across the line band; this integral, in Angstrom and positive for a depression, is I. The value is -1.8 Angstrom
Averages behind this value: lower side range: 4.23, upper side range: 4.18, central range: 4.41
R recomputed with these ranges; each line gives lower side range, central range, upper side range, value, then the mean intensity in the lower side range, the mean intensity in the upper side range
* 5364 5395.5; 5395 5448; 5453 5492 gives 1.37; 4.28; 4.26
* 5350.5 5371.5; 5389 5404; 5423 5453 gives 1.07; 4.32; 4.29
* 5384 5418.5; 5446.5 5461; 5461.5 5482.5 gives -0.75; 4.17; 4.21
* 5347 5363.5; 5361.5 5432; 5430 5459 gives 2.68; 4.4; 4.35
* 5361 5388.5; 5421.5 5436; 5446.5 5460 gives 0.77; 4.29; 4.43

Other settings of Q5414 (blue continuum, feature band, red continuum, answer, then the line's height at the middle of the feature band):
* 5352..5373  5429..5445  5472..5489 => -0.032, 4.24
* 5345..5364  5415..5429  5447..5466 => -0.025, 4.37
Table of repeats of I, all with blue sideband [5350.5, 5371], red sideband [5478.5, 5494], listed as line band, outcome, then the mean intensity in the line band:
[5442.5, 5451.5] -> 0.4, 4.05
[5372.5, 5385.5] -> 0.2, 4.26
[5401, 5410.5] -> 0.5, 4.08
